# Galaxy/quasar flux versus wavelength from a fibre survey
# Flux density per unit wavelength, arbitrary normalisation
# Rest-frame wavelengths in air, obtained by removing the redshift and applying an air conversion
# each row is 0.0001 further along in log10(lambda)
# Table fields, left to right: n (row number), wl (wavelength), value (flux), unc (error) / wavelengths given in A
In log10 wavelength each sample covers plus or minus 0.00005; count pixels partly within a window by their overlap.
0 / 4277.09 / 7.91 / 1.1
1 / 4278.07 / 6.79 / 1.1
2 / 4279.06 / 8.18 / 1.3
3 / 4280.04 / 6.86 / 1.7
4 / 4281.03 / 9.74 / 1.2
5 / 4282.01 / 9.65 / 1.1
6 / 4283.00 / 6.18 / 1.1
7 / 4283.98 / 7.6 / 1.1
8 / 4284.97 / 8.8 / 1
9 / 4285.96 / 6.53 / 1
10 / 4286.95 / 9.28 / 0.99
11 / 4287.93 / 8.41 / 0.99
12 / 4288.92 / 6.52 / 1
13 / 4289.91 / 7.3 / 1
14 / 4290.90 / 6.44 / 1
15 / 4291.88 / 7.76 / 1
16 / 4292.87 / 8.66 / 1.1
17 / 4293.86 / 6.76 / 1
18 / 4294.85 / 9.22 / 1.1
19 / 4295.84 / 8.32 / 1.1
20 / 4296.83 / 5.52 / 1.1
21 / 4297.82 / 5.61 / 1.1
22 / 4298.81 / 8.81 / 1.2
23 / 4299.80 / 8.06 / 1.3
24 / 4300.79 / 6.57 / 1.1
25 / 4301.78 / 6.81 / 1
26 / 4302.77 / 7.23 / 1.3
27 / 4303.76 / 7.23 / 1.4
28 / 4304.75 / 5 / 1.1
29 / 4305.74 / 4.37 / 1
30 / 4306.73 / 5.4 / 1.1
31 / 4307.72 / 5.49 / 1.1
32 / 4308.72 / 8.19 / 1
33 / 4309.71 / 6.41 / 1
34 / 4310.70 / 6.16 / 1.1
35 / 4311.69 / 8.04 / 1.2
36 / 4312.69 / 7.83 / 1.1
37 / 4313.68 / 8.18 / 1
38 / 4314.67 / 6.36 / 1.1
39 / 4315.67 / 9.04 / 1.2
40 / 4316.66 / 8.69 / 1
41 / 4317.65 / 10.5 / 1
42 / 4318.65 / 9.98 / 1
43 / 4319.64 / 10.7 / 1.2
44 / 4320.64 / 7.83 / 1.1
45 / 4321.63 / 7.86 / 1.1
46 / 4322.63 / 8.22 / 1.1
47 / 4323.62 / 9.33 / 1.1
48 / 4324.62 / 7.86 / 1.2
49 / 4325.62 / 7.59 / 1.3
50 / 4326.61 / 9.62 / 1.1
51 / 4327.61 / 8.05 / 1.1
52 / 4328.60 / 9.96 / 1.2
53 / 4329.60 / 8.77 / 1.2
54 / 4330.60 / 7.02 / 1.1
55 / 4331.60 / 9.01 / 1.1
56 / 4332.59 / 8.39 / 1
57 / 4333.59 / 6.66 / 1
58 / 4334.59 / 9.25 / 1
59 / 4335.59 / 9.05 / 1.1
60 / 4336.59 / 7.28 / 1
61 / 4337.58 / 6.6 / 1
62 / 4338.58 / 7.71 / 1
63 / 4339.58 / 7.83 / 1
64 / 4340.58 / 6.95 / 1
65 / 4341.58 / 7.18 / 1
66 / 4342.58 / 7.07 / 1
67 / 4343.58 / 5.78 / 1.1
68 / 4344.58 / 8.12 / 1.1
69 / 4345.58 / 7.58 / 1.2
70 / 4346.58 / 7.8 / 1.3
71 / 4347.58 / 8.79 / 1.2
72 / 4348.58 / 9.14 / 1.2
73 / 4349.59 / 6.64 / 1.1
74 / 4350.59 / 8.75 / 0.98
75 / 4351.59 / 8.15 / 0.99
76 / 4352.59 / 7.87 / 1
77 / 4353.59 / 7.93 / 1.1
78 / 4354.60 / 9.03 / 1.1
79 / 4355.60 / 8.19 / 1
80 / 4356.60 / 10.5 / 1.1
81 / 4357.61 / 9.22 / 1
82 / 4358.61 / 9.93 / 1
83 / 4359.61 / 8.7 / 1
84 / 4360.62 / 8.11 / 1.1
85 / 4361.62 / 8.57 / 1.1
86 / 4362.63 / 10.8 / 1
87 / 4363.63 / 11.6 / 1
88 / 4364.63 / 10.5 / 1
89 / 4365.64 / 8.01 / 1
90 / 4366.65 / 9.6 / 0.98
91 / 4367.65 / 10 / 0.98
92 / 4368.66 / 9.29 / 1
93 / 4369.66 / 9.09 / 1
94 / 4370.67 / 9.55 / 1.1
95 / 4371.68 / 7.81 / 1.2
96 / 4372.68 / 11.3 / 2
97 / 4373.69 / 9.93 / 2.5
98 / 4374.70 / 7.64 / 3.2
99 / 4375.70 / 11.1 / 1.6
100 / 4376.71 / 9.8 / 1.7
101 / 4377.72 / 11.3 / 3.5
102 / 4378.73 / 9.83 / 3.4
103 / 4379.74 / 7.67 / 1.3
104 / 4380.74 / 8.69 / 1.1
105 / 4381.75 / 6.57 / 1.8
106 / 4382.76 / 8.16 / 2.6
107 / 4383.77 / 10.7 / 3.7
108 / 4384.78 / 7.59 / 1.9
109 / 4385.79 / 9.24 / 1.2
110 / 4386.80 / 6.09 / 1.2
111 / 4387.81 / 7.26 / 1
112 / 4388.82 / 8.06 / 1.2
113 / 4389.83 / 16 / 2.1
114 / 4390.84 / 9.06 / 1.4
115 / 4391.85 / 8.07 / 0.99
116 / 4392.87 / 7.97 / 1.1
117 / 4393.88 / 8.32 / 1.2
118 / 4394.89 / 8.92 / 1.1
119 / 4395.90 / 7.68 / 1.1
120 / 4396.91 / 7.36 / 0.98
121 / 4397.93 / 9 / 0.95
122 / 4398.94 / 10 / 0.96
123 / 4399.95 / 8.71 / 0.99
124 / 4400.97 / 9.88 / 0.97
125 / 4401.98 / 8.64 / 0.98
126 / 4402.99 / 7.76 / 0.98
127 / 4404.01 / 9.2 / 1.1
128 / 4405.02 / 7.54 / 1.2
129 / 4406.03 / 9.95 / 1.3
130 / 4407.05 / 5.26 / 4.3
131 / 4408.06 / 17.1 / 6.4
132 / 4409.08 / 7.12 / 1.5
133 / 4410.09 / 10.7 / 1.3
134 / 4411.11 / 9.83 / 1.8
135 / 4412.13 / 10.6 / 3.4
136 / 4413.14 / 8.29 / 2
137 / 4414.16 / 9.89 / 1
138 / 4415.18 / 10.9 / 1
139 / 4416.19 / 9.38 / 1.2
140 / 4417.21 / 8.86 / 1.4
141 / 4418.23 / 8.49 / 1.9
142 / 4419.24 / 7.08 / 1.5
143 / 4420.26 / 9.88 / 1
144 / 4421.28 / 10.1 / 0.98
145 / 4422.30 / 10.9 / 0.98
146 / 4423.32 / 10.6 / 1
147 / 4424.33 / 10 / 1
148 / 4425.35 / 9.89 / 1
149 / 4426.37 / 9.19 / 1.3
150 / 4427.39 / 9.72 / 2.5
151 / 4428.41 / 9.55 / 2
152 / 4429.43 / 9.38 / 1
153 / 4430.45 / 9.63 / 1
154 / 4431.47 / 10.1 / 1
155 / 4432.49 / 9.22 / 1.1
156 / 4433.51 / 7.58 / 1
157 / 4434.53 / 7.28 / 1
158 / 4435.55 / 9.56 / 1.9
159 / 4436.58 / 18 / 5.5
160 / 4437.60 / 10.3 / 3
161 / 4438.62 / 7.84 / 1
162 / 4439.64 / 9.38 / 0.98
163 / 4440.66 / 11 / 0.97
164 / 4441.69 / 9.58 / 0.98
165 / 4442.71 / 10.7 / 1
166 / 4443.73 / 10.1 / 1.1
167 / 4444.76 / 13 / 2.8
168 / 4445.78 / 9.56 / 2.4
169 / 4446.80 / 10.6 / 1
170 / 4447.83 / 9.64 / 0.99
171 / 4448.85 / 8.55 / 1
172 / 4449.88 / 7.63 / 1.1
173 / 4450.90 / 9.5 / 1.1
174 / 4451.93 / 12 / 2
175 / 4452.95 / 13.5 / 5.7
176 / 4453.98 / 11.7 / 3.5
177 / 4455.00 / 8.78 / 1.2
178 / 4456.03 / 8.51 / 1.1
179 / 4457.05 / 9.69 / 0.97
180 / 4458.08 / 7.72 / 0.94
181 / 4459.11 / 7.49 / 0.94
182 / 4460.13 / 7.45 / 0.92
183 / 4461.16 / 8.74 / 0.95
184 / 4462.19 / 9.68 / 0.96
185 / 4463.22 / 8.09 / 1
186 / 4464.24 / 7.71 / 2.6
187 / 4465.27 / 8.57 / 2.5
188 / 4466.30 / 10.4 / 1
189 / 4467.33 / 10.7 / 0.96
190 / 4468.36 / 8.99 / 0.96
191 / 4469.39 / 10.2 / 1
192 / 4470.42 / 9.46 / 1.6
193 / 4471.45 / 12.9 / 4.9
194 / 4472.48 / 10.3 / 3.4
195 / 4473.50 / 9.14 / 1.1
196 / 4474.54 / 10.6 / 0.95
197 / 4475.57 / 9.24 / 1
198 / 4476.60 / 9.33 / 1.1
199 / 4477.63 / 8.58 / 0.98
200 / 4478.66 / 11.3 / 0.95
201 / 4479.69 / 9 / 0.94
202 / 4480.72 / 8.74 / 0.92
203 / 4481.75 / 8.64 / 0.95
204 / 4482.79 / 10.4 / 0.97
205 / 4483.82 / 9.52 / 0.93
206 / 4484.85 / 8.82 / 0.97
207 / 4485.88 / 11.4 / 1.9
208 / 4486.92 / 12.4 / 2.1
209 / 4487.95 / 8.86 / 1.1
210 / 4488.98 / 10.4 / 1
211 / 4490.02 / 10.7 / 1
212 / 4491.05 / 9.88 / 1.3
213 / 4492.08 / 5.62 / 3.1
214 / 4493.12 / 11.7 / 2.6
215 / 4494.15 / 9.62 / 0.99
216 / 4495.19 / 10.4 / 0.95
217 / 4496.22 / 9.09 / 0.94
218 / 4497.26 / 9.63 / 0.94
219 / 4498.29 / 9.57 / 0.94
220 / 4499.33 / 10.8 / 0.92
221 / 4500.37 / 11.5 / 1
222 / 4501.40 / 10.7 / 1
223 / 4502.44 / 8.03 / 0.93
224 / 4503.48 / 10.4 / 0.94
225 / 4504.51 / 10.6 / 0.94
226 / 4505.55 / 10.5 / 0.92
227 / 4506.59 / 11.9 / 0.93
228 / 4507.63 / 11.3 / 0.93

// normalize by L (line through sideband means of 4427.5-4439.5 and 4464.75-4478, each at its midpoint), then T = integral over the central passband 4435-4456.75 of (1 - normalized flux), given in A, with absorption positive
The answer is -1.3 A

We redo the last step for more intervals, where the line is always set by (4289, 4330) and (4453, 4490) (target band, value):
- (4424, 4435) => -0.2 A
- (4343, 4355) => 0.3 A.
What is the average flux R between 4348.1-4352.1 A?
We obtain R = 8.16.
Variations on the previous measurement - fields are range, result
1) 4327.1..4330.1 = 8.92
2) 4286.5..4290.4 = 7.87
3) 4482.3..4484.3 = 9.97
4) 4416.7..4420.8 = 8.59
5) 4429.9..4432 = 9.85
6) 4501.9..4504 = 9.24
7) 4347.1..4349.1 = 8.92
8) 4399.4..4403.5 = 8.76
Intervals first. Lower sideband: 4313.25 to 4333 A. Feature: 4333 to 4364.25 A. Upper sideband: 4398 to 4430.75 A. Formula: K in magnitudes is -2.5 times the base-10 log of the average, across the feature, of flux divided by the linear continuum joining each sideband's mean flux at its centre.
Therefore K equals 0.08 mag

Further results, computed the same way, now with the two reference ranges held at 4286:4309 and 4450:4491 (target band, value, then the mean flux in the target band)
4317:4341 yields -0.121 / 8.42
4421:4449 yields -0.101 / 10.1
